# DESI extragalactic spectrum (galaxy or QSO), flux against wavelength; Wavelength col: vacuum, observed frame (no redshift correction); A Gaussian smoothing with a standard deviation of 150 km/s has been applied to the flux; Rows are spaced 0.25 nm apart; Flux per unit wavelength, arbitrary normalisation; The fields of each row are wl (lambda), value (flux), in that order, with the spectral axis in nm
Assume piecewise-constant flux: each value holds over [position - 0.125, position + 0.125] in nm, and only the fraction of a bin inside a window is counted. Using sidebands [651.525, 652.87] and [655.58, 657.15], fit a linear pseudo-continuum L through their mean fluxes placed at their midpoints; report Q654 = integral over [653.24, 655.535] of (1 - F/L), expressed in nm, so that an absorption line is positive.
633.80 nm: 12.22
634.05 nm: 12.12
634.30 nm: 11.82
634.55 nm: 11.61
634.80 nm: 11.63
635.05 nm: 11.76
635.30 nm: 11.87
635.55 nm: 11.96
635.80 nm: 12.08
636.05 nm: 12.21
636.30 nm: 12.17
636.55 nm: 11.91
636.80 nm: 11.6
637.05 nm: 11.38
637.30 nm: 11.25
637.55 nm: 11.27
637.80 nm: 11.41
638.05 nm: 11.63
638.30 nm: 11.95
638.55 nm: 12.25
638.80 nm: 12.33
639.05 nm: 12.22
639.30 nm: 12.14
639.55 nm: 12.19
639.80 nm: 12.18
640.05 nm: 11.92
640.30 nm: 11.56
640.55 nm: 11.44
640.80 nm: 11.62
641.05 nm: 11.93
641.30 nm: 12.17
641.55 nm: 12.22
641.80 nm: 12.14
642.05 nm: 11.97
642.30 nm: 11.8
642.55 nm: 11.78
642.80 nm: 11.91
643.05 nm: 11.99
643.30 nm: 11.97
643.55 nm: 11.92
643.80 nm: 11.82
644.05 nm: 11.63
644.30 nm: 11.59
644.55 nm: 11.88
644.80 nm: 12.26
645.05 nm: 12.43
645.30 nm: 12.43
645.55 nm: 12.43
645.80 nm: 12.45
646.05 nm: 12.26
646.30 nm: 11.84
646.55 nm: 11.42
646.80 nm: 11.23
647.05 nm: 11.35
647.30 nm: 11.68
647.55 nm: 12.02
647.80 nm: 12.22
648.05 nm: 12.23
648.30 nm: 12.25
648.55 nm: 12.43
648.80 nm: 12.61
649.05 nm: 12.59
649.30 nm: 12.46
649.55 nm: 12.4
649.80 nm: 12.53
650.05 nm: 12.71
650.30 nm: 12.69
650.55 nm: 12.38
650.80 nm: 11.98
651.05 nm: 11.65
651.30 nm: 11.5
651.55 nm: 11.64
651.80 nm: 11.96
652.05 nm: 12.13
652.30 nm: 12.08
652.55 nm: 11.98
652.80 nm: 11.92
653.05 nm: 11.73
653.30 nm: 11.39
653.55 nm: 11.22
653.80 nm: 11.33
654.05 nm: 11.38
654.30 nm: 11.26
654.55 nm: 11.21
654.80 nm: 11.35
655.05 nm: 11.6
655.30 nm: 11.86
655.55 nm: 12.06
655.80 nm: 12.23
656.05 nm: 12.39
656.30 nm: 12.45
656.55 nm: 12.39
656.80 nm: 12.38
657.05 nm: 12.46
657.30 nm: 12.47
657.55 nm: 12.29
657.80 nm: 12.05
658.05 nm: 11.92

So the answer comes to 0.14 nm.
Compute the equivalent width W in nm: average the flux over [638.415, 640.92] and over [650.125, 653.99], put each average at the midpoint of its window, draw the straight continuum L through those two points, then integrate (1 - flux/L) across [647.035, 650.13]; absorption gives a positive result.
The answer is -0.11 nm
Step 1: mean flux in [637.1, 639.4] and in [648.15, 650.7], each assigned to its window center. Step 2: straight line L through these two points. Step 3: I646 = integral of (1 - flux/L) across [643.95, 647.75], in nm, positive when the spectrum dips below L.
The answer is 0.11 nm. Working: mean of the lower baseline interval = 11.8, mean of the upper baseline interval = 12.5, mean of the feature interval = 11.9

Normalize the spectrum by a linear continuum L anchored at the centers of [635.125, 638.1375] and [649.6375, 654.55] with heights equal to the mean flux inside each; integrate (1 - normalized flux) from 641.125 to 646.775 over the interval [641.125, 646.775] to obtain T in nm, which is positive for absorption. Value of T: -0.10 nm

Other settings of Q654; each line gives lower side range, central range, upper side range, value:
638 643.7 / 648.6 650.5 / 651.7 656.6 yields -0.11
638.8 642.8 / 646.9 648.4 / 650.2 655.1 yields -0.02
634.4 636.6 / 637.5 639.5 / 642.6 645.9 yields 0.00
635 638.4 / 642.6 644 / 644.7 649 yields 0.01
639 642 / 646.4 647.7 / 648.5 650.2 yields 0.09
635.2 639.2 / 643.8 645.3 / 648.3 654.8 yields -0.01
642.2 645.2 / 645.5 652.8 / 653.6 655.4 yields -0.27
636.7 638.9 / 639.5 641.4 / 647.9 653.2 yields -0.01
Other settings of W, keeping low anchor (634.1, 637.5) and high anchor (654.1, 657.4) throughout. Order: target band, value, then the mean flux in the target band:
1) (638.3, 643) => -0.06 nm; 12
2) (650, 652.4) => -0.02 nm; 12.1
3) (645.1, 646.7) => -0.03 nm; 12.1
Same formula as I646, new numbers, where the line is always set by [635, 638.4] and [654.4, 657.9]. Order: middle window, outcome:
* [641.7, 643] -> -0.009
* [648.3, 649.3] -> -0.045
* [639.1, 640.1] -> -0.028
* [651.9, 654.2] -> 0.066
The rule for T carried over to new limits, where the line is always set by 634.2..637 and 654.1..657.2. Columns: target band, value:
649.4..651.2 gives -0.06 nm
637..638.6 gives 0.04 nm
